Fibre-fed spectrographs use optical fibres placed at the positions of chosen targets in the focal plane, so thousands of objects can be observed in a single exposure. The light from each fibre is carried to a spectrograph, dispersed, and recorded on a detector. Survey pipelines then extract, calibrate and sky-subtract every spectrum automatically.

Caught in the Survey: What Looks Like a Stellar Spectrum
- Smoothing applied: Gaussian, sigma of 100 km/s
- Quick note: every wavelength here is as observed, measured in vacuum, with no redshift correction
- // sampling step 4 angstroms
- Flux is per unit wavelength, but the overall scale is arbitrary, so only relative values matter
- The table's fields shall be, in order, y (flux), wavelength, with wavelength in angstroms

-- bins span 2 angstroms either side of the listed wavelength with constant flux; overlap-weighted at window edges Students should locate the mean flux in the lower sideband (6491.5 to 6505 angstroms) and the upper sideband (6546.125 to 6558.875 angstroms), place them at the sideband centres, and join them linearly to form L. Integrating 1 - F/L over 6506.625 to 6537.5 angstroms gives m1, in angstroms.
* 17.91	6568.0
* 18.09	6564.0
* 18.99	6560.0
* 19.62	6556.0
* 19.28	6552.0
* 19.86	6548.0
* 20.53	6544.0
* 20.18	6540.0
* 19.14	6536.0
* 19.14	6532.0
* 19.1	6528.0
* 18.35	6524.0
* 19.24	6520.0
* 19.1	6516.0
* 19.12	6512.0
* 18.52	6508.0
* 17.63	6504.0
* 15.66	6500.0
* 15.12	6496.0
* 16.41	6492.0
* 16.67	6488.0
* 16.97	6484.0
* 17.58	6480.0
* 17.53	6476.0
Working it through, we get -2.4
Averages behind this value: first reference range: 16.1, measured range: 19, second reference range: 19.5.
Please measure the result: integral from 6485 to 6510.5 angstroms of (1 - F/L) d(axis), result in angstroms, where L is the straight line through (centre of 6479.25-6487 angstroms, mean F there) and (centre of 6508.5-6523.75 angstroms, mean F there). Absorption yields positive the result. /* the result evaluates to 1.8 angstroms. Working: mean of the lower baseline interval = 17.1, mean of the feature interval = 16.7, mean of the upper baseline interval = 19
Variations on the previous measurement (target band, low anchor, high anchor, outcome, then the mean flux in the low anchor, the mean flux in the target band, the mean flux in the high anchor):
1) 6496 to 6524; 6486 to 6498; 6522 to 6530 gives -0.8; 16.1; 18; 18.7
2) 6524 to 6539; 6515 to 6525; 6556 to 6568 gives -0.2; 18.9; 19.1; 18.6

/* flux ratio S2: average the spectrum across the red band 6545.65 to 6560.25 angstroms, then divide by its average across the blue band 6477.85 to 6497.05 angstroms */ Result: 1.2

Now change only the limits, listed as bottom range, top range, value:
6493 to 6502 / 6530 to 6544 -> 1.27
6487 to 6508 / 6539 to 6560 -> 1.20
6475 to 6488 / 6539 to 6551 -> 1.17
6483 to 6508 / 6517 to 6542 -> 1.16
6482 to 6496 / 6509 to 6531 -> 1.15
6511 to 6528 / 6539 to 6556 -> 1.05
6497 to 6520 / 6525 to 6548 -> 1.09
